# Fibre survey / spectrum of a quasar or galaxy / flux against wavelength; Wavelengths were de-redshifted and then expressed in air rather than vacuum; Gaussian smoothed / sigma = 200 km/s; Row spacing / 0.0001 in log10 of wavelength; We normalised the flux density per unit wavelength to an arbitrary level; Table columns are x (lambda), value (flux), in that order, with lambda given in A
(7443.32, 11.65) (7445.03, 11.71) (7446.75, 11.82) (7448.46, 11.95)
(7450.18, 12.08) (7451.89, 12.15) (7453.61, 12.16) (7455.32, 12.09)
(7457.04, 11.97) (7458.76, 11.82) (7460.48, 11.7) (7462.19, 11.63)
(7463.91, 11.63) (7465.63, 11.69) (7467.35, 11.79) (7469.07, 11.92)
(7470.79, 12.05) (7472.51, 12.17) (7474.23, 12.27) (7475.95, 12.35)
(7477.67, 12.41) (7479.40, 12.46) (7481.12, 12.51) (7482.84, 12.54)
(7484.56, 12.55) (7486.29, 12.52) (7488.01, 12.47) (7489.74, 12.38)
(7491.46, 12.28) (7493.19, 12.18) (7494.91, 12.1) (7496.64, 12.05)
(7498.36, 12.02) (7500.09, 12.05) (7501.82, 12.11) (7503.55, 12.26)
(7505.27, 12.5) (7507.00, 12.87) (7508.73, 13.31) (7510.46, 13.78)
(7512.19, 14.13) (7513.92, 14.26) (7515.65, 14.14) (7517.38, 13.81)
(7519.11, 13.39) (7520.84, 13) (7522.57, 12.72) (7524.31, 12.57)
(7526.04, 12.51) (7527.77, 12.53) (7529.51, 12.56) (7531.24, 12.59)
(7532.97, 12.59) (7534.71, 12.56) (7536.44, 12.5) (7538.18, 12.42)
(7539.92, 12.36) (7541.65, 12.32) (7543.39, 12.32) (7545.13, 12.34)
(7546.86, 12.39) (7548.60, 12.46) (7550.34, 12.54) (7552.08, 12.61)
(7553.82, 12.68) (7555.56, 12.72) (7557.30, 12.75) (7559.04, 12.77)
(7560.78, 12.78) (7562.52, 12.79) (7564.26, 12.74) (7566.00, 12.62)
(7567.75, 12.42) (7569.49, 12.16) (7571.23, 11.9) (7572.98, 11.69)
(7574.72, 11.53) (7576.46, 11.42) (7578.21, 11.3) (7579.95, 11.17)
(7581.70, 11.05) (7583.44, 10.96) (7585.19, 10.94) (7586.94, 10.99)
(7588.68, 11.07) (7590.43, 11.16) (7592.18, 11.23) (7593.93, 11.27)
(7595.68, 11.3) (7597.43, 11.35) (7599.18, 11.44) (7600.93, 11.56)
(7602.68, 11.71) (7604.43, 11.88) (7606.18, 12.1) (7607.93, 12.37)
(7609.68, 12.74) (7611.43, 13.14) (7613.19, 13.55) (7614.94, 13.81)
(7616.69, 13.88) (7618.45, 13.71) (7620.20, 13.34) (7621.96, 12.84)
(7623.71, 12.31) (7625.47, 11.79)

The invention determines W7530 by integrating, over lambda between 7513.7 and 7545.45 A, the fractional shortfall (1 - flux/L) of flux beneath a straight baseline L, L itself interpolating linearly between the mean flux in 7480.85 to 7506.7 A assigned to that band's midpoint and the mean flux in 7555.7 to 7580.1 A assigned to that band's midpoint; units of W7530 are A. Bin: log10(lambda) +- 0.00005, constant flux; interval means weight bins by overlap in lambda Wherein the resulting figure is -1.4 A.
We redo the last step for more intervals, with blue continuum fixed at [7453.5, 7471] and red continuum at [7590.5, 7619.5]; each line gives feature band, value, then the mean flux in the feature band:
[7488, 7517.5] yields -2.1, 12.8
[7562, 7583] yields 0.6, 11.9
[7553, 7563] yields -0.5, 12.7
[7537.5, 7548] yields -0.2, 12.4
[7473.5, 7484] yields -0.5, 12.4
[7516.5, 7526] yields -0.8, 13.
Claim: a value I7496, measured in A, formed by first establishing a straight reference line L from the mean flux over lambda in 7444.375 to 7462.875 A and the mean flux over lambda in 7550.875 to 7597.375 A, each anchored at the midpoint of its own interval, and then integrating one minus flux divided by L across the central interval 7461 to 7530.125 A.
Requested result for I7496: -3.9 A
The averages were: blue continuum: 11.9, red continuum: 11.8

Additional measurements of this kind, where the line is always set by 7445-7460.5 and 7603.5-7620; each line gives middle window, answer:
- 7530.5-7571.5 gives 0.34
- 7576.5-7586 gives 1.27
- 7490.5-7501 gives 0.12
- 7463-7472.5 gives 0.17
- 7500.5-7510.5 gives -0.30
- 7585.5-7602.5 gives 2.16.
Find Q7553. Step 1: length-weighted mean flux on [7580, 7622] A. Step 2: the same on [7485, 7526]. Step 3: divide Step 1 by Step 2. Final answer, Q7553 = 0.94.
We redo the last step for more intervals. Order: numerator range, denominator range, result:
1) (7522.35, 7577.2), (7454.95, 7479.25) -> 1.04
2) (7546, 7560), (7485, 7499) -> 1.03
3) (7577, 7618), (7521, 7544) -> 0.95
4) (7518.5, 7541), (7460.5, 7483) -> 1.04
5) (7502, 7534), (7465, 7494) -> 1.06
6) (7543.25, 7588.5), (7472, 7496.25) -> 0.98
